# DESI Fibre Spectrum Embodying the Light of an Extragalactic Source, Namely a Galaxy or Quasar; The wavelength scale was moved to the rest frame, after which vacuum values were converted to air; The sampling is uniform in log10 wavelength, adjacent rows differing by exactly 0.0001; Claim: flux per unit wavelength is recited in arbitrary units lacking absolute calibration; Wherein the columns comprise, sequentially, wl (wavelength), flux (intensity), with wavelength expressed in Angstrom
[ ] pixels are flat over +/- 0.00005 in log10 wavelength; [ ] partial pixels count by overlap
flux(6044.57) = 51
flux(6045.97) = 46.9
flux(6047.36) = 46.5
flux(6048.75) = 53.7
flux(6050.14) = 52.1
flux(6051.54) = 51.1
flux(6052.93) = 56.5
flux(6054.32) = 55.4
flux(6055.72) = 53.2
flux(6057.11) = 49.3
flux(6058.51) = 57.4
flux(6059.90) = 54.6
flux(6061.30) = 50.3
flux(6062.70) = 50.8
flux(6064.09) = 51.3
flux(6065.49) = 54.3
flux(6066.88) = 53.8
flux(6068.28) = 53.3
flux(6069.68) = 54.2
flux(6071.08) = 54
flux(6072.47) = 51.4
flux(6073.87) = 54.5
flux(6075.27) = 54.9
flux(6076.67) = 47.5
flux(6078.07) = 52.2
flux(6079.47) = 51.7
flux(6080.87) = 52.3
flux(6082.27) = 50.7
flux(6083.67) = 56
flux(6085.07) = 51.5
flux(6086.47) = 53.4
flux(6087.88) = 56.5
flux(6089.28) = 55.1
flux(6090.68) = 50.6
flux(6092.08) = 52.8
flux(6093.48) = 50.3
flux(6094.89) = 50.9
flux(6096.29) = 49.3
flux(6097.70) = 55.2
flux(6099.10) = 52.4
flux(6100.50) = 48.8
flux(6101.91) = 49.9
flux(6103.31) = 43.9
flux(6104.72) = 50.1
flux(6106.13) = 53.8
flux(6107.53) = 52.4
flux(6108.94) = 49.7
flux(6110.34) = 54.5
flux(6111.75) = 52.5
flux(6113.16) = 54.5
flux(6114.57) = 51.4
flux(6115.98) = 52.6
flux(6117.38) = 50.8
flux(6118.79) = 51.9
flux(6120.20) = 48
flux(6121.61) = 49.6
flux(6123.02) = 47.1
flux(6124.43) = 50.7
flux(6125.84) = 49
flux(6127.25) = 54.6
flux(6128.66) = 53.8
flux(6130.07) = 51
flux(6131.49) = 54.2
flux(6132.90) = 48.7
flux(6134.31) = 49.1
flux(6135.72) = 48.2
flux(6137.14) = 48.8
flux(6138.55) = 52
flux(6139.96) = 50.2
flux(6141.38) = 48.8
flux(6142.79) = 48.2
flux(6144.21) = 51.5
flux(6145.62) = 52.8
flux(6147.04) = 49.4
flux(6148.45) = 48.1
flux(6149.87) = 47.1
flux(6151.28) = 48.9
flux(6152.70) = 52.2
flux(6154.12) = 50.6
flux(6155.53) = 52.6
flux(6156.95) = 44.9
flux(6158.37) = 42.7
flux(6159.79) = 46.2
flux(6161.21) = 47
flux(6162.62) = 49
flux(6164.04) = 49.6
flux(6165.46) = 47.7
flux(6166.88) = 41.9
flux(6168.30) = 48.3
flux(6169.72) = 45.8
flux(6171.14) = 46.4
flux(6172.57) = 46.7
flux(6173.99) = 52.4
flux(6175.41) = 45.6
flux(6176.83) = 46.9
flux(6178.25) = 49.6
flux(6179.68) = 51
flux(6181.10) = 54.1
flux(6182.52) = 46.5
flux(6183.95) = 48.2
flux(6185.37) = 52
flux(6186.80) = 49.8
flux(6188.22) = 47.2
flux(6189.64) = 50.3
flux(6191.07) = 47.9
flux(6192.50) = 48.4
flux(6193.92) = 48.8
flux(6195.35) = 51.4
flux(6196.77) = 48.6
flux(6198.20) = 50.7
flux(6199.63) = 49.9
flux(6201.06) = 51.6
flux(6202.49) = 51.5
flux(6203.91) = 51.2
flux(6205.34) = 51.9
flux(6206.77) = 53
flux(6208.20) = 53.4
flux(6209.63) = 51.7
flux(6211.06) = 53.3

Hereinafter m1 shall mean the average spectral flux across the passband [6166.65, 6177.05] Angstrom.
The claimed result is 47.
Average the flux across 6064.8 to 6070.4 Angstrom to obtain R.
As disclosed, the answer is 53.9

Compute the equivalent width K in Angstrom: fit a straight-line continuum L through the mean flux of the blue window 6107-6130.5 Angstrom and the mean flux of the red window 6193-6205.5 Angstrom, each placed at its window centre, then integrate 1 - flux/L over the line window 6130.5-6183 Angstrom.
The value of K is 2.3 Angstrom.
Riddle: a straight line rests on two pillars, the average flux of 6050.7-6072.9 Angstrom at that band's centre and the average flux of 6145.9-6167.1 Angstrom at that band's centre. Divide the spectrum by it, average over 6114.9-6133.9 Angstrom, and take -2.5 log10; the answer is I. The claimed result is -0.023 mag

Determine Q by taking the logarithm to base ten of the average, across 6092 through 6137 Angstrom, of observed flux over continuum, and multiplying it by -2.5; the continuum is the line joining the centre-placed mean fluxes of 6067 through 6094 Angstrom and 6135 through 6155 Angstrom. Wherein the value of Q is 0.01 mag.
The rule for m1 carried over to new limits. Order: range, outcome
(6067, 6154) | 51.3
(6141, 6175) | 48.3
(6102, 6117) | 51.5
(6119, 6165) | 49.5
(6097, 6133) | 51.2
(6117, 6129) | 50.5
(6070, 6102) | 52.3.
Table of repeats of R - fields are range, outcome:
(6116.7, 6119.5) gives 51.3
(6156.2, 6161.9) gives 45.2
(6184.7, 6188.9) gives 49.7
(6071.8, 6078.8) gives 52.1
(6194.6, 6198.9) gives 50.2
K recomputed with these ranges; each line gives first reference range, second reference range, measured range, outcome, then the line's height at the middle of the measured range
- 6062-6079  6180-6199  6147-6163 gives 0.7 Angstrom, 50.5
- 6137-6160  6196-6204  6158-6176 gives 1.0 Angstrom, 49.7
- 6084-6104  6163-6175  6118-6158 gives -0.8 Angstrom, 49.1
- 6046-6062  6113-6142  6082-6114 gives -0.4 Angstrom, 51.4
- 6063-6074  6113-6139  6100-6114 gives 0.1 Angstrom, 51.6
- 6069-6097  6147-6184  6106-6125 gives -0.2 Angstrom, 50.8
